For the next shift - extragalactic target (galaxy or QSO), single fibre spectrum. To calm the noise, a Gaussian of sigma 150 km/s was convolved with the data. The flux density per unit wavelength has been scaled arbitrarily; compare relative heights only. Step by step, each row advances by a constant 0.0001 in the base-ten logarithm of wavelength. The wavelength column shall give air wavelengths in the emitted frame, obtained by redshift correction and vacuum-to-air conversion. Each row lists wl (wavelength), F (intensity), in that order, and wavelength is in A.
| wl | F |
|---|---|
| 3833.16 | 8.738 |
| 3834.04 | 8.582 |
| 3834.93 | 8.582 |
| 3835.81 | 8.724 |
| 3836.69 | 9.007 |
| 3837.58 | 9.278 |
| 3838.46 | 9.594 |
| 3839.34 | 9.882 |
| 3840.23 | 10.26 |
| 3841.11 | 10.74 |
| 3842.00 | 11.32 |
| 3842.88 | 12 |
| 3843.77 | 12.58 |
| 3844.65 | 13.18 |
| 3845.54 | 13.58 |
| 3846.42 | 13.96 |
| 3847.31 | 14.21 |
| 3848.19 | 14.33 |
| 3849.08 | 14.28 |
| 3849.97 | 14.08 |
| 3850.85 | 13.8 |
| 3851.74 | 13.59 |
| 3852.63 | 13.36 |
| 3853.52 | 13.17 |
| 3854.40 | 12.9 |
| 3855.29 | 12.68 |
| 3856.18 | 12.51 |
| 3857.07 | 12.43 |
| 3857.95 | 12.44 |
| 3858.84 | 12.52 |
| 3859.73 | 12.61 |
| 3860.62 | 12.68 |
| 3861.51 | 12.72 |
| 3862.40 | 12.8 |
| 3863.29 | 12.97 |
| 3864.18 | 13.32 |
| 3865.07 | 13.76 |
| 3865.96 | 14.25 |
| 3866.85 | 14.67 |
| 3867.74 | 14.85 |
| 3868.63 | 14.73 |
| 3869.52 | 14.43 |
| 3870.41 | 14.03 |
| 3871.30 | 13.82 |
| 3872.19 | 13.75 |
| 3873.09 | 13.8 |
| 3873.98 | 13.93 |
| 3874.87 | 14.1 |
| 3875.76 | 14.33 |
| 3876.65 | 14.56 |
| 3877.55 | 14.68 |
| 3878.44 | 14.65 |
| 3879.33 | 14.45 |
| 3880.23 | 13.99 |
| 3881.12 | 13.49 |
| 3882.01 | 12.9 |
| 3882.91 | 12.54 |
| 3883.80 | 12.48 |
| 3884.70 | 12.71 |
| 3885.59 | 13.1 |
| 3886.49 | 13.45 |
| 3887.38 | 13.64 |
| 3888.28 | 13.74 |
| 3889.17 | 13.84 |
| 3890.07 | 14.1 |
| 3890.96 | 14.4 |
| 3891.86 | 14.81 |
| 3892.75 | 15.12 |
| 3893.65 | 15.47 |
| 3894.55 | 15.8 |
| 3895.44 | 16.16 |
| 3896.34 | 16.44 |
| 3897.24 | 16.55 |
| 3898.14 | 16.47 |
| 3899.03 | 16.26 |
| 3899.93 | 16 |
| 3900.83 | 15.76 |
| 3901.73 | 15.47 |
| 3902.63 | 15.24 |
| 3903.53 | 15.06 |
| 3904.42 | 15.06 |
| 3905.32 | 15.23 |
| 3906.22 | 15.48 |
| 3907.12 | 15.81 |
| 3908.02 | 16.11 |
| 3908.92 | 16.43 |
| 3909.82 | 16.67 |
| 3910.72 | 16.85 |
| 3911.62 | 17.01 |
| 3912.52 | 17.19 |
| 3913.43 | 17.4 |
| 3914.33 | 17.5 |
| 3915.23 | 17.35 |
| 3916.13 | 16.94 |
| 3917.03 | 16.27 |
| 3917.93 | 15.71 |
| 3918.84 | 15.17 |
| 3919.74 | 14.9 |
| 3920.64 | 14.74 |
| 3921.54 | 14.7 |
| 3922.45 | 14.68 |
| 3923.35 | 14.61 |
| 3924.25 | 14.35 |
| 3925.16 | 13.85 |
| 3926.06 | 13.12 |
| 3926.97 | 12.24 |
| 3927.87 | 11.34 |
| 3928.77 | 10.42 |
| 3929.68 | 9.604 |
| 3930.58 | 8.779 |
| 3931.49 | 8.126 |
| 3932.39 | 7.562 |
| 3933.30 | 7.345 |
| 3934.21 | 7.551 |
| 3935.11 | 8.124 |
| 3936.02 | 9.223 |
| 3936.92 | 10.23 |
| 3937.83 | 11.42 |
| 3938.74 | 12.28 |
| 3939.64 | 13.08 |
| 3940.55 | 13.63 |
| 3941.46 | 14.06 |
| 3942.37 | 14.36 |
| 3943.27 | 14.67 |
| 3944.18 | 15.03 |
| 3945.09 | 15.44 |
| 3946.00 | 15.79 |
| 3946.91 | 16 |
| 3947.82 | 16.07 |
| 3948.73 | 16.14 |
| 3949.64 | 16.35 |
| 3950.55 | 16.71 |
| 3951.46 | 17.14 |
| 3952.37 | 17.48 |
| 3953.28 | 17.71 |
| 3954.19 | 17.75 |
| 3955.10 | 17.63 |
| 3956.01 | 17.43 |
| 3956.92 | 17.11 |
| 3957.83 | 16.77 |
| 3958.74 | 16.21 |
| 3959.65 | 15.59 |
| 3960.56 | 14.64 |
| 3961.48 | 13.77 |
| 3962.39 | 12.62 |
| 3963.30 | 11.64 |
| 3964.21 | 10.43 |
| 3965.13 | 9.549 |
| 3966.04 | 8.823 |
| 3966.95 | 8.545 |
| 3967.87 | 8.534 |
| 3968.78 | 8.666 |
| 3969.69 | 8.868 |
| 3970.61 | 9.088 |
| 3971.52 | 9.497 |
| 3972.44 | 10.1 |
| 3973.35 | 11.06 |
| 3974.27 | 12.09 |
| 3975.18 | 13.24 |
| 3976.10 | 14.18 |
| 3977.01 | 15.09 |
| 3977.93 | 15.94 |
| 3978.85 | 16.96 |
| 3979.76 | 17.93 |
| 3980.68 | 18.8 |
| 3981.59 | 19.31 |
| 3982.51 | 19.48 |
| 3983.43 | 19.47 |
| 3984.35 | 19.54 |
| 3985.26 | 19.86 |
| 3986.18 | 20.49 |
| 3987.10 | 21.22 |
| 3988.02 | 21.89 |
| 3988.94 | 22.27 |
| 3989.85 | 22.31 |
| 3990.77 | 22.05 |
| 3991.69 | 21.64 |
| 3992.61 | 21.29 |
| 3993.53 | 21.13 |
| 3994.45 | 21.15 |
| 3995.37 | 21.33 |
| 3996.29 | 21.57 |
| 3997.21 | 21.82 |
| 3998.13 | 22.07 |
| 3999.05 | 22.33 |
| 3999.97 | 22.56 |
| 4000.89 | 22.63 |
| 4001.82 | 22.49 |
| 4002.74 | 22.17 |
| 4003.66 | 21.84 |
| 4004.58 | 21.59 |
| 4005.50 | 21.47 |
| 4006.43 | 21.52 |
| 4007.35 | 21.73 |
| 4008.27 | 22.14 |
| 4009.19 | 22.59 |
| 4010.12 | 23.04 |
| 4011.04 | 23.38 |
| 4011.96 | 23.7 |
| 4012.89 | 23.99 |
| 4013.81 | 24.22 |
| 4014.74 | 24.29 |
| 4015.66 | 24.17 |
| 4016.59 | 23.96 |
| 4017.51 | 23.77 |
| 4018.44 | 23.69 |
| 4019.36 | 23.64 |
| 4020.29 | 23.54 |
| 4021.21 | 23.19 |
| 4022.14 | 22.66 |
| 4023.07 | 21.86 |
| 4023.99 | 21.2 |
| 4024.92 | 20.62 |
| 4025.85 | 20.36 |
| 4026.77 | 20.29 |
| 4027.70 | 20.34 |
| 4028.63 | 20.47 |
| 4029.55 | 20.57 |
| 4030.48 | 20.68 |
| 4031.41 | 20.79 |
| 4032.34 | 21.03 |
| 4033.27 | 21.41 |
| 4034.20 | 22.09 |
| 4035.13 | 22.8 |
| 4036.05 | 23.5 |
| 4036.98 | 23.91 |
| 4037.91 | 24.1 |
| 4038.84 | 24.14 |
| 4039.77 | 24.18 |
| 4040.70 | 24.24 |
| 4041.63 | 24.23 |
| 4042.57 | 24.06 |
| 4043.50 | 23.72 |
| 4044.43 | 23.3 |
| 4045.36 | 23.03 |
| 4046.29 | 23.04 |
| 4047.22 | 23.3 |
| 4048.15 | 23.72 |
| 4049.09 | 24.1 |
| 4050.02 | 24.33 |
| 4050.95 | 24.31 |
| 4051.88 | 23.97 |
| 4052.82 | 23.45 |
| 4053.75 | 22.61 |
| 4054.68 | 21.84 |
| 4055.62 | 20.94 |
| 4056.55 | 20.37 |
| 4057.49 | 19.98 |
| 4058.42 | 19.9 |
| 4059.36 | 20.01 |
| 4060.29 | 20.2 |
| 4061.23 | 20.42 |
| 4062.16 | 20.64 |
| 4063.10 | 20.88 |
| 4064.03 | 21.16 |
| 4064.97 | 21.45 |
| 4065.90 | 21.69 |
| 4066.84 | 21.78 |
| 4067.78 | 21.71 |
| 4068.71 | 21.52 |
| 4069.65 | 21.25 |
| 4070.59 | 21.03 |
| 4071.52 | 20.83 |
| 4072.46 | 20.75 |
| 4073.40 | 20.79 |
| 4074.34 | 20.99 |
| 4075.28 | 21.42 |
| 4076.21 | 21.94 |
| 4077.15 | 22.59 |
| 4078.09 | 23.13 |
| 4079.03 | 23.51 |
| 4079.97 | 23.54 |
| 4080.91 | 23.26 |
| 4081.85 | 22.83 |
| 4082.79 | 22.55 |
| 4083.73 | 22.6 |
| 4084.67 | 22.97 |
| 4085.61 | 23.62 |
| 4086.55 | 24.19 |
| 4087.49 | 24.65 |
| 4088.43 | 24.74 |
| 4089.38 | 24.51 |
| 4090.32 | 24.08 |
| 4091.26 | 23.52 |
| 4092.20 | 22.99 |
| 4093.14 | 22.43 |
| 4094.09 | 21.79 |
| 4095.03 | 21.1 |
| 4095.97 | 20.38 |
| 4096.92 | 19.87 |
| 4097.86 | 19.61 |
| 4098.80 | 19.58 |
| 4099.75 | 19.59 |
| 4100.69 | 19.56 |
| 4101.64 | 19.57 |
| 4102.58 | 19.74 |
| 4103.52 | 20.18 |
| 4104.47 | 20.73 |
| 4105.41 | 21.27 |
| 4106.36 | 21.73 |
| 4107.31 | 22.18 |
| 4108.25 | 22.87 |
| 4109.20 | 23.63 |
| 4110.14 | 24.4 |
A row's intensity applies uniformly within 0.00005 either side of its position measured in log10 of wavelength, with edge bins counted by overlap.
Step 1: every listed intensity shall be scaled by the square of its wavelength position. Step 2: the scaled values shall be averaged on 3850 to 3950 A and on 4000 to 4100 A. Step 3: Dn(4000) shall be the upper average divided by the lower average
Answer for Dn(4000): 1.72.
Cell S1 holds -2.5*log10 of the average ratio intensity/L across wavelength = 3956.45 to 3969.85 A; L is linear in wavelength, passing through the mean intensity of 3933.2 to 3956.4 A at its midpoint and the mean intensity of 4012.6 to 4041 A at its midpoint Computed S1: 0.30 mag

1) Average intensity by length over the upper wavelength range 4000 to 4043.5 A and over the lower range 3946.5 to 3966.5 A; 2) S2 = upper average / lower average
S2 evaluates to 1.49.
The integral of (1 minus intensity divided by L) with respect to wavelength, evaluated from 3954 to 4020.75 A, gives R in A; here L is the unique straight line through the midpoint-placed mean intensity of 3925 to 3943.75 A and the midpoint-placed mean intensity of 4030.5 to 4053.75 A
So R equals -4.9 A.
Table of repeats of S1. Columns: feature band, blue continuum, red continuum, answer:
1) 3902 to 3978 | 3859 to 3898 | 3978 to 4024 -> 0.281 mag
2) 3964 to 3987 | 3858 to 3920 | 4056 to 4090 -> 0.288 mag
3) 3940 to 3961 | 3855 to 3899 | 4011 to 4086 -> 0.098 mag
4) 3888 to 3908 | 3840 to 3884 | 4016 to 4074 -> -0.020 mag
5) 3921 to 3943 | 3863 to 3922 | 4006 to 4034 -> 0.439 mag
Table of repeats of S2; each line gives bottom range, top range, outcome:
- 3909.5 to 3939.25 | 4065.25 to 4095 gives 1.72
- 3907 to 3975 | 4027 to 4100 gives 1.64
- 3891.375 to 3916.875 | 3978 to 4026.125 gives 1.35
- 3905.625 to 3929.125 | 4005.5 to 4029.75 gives 1.47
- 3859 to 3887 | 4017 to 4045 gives 1.64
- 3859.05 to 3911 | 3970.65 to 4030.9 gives 1.41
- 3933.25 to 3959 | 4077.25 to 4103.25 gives 1.53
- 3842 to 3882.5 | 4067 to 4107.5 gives 1.61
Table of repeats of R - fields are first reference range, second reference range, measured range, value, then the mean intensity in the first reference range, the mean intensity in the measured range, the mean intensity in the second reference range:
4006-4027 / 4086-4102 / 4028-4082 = 0.41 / 22.8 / 22.2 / 21.9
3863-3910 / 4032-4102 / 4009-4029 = -2.46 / 14.6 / 22.7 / 22.3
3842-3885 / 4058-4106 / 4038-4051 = -2.28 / 13.5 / 23.8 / 21.7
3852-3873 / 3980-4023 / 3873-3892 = 1.07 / 13.4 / 13.8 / 22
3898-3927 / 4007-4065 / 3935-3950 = 3.11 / 15.7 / 13.7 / 22.5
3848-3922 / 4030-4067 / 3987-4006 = -1.87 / 14.6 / 21.9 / 22.4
